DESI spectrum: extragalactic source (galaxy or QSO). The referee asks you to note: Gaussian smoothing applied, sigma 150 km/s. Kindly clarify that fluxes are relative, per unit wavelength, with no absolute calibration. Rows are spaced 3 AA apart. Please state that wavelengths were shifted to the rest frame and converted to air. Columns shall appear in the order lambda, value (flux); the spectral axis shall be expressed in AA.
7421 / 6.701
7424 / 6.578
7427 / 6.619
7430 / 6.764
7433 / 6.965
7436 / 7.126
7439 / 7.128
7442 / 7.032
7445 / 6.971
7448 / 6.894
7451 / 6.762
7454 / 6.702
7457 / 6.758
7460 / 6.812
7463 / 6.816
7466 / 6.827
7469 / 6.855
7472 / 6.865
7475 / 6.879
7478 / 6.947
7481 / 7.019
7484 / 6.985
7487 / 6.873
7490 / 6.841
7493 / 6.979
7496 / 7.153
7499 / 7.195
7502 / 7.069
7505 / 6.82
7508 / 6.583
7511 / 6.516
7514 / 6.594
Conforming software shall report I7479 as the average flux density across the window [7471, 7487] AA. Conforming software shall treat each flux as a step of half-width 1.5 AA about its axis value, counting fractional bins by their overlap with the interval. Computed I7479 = 6.94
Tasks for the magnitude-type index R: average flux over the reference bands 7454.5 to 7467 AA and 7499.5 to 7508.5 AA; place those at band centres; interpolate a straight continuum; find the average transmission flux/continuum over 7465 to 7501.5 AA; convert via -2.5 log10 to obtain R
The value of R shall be -0.02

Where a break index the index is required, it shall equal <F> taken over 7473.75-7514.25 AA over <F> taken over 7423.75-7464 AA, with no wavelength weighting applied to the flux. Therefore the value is 1.01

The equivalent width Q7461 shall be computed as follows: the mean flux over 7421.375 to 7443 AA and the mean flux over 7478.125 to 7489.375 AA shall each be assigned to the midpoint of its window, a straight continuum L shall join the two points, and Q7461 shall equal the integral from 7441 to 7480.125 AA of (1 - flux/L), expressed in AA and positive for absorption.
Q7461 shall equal 0.3 AA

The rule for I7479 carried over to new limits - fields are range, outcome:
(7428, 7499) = 6.91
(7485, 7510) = 6.93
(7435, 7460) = 6.91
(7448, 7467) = 6.79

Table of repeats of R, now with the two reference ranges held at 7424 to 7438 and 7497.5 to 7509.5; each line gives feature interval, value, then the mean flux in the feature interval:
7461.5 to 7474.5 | 0.01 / 6.84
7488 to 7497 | -0.01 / 6.98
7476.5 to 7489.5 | -0.01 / 6.95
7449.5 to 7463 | 0.02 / 6.76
